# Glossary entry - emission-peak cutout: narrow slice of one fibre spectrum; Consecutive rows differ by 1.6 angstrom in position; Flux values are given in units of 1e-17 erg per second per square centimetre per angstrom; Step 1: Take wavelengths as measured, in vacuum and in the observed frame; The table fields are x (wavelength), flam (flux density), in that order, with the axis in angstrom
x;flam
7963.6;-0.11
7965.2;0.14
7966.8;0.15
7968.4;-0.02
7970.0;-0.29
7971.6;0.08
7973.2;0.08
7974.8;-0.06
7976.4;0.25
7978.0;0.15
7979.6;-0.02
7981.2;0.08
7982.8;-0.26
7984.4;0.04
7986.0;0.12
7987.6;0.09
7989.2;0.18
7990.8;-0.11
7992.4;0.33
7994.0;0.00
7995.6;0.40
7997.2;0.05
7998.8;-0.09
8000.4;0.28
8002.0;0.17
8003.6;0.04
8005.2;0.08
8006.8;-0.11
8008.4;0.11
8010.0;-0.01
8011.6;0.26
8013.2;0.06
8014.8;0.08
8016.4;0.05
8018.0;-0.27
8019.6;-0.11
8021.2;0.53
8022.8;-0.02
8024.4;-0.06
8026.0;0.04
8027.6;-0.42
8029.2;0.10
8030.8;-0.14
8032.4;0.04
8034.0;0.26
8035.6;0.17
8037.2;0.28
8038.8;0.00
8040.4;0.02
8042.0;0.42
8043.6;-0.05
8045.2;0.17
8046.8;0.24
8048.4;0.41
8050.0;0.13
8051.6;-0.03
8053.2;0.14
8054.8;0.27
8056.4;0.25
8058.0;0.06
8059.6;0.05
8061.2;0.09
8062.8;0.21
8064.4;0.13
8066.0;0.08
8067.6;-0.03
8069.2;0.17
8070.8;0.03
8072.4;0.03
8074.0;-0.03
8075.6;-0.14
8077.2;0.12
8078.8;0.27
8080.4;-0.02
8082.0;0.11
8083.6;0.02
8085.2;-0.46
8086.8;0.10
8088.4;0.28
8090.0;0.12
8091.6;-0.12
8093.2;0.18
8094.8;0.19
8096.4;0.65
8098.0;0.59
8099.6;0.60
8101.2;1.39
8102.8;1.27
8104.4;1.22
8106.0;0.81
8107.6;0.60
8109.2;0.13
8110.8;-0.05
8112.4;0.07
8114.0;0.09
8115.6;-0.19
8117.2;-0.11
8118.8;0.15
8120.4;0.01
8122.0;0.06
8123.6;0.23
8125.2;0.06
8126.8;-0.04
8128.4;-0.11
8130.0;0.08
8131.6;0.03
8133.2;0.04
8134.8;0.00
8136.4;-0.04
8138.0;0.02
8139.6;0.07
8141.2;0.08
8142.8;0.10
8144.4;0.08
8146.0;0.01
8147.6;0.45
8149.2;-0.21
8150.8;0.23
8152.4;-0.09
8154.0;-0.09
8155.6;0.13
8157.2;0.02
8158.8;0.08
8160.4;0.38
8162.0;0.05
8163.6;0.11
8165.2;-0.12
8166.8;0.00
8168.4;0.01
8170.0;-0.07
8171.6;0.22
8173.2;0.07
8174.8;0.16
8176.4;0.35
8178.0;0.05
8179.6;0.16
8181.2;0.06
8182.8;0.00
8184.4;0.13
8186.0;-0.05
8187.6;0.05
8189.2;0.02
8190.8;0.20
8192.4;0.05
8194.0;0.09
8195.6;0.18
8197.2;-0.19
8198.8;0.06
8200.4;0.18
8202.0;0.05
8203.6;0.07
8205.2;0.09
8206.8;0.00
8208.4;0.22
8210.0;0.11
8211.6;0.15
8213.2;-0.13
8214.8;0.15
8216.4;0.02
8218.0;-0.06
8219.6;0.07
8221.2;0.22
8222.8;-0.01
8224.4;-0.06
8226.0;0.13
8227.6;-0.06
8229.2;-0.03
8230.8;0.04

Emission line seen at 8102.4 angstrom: [O II] 3727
